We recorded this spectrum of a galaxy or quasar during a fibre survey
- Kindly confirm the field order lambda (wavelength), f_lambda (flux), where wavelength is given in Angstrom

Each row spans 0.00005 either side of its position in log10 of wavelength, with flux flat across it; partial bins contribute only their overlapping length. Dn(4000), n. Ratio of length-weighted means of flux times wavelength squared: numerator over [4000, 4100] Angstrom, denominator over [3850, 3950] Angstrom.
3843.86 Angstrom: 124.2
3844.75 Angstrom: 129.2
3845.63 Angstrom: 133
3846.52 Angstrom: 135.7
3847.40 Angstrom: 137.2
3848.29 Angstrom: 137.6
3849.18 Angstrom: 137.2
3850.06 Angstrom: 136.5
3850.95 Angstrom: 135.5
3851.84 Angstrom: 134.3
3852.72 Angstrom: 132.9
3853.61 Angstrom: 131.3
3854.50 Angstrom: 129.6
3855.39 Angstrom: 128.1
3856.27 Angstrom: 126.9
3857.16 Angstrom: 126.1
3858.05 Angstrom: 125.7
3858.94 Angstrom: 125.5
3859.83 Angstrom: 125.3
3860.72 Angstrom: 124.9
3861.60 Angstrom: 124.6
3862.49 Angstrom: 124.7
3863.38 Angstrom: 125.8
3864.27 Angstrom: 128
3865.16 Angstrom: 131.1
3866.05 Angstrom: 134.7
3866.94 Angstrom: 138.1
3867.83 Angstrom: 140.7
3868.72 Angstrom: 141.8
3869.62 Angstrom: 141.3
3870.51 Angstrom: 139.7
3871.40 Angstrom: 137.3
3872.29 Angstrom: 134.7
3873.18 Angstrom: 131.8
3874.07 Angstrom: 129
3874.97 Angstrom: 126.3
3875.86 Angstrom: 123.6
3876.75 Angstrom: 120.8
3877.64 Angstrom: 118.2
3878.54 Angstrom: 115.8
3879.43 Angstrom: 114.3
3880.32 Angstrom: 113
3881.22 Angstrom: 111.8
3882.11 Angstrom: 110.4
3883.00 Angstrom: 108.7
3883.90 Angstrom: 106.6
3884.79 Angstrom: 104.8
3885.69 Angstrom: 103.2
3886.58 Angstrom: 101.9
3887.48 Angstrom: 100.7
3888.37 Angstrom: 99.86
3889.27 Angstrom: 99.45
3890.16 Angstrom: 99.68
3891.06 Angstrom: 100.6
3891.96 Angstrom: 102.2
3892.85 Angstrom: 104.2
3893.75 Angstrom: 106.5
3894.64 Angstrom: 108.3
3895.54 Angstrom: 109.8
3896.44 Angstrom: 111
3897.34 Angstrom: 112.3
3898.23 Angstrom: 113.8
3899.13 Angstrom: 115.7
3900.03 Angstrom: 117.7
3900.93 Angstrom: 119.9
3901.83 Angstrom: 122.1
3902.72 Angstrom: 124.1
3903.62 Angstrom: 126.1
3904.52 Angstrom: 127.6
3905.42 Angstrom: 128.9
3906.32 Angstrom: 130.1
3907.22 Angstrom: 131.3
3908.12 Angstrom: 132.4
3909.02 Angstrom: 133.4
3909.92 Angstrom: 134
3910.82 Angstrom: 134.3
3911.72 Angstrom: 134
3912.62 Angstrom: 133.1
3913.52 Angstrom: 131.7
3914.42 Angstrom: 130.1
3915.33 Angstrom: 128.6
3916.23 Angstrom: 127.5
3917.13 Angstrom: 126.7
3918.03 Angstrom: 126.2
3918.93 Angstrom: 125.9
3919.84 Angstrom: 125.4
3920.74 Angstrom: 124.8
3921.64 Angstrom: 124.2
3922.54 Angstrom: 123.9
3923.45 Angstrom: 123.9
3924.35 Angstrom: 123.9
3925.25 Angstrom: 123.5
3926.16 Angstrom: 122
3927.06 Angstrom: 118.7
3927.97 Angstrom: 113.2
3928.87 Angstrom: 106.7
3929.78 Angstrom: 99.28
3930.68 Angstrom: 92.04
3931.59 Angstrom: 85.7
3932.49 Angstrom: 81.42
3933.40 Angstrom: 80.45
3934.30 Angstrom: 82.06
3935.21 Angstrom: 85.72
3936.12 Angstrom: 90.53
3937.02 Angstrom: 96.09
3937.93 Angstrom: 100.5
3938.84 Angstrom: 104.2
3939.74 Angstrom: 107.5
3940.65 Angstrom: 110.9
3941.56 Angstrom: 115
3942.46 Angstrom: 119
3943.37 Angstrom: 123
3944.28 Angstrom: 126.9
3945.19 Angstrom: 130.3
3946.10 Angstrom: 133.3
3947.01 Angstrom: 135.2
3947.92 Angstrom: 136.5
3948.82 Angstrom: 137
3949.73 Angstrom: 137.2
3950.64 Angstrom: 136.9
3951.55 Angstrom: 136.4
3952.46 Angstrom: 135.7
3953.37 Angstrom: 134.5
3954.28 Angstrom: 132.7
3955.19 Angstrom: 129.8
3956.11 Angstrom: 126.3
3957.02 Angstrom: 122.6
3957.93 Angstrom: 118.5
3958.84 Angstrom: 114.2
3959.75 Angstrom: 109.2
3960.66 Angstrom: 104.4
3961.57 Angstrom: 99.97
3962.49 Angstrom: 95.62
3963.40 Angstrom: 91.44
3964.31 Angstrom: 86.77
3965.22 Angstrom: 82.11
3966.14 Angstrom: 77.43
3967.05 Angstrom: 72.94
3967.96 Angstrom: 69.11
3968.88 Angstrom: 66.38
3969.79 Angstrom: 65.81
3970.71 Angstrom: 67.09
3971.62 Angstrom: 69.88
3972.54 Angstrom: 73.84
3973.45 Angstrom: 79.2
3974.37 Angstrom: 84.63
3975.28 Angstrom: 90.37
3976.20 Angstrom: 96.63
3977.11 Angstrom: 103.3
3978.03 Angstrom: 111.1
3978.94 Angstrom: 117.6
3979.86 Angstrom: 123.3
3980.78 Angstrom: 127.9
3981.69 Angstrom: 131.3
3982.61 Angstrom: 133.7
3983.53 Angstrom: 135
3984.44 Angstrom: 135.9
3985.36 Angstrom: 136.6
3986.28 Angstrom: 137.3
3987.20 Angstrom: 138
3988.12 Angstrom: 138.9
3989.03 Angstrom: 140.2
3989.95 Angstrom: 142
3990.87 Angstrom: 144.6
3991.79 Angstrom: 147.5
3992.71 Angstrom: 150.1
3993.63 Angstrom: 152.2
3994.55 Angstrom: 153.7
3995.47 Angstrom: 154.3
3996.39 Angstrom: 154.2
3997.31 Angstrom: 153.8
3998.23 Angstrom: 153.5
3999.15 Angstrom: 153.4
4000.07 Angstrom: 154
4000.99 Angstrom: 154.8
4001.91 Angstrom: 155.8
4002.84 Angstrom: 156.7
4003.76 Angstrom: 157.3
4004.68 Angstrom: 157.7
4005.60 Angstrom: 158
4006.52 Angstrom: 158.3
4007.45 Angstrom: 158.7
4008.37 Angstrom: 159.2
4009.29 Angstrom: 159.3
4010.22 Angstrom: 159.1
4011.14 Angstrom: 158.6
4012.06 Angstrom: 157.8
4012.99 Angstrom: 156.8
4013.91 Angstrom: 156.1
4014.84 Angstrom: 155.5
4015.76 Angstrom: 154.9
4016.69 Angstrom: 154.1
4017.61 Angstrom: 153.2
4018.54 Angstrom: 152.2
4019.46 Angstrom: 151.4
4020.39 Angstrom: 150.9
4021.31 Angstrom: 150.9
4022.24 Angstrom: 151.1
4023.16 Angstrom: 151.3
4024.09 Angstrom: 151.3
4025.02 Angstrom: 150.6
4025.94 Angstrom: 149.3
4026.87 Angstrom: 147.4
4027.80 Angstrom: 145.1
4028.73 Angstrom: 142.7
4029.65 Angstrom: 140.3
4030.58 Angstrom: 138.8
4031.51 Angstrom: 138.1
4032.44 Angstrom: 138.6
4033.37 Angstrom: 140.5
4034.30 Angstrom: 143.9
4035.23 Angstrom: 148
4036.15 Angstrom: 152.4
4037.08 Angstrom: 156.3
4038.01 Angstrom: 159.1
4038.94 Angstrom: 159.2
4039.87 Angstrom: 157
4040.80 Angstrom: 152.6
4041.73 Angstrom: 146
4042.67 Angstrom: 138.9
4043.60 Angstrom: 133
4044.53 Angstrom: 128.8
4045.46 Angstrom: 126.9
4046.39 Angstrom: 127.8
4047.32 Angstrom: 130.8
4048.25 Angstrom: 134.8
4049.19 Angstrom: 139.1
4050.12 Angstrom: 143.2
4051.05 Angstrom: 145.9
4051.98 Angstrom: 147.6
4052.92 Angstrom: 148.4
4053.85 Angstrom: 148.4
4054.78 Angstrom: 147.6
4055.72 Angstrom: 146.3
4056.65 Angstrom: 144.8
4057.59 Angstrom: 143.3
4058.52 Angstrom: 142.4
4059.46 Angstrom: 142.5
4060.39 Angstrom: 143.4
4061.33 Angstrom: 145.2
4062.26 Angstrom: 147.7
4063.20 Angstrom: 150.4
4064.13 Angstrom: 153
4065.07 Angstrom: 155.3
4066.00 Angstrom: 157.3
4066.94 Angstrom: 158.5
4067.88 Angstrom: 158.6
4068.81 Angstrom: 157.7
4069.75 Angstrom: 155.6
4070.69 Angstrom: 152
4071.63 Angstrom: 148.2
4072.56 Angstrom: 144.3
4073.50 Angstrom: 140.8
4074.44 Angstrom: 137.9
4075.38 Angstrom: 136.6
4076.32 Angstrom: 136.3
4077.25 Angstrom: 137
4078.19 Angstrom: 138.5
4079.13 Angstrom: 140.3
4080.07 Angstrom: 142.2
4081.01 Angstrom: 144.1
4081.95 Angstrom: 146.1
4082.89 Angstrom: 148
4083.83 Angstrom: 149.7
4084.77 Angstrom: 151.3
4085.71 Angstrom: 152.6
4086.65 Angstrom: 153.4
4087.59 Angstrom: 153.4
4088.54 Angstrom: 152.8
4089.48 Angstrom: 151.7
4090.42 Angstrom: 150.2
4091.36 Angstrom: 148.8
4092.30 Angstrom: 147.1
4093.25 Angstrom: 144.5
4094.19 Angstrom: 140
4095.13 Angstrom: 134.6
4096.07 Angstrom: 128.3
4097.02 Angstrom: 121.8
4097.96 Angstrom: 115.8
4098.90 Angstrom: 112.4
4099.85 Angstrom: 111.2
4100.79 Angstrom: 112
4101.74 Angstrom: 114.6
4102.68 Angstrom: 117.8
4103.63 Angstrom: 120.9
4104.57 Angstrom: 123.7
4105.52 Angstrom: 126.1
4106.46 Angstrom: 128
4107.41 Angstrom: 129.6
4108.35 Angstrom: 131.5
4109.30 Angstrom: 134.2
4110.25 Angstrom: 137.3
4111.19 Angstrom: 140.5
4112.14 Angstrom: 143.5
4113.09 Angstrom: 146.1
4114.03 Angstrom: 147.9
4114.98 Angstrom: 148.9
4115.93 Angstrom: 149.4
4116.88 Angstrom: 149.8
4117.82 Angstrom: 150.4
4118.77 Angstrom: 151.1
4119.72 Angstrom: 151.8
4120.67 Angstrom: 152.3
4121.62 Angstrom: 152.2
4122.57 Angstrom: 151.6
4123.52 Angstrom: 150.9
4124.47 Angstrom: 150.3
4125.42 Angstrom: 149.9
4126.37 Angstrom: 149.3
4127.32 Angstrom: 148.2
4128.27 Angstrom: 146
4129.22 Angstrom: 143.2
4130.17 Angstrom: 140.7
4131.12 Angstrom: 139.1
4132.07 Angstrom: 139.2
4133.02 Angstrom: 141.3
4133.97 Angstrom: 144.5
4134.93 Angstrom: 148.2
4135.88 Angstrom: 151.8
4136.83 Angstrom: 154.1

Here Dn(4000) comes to 1.3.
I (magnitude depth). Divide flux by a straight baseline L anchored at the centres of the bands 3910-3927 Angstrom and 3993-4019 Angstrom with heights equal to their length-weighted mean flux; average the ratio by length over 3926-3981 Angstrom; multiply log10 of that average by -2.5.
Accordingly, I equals 0.30 mag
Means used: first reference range 127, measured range 105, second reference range 156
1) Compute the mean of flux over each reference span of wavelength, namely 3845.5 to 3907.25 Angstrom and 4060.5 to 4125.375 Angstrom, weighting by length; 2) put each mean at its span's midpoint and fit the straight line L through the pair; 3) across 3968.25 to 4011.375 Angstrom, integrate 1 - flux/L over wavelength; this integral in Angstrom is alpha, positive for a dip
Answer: 0.32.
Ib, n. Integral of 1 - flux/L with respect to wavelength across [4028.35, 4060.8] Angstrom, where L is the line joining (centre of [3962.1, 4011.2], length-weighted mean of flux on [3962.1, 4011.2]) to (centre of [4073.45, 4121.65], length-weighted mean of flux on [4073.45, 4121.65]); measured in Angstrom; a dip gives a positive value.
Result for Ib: -2.7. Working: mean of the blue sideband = 126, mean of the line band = 143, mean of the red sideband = 139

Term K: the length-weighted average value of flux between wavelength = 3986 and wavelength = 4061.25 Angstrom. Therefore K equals 148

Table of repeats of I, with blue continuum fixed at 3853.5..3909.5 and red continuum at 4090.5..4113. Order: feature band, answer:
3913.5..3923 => -0.04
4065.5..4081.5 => -0.14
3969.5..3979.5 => 0.38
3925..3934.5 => 0.22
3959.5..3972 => 0.44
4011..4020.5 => -0.22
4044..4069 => -0.14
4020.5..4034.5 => -0.15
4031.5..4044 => -0.16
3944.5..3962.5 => -0.02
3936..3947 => 0.08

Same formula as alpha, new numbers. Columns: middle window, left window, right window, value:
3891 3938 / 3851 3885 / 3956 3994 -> 1.2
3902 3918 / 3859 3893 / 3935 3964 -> -1.5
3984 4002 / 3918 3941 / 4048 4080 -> -3.1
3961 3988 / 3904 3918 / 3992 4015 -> 8.7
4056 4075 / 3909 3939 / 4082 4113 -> -2.5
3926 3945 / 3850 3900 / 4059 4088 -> 3.8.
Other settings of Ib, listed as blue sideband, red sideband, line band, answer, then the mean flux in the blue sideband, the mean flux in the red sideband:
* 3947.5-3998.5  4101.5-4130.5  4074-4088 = -0.9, 118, 141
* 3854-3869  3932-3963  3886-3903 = 2.1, 129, 116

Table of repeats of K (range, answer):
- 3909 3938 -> 115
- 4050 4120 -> 142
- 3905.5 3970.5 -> 114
